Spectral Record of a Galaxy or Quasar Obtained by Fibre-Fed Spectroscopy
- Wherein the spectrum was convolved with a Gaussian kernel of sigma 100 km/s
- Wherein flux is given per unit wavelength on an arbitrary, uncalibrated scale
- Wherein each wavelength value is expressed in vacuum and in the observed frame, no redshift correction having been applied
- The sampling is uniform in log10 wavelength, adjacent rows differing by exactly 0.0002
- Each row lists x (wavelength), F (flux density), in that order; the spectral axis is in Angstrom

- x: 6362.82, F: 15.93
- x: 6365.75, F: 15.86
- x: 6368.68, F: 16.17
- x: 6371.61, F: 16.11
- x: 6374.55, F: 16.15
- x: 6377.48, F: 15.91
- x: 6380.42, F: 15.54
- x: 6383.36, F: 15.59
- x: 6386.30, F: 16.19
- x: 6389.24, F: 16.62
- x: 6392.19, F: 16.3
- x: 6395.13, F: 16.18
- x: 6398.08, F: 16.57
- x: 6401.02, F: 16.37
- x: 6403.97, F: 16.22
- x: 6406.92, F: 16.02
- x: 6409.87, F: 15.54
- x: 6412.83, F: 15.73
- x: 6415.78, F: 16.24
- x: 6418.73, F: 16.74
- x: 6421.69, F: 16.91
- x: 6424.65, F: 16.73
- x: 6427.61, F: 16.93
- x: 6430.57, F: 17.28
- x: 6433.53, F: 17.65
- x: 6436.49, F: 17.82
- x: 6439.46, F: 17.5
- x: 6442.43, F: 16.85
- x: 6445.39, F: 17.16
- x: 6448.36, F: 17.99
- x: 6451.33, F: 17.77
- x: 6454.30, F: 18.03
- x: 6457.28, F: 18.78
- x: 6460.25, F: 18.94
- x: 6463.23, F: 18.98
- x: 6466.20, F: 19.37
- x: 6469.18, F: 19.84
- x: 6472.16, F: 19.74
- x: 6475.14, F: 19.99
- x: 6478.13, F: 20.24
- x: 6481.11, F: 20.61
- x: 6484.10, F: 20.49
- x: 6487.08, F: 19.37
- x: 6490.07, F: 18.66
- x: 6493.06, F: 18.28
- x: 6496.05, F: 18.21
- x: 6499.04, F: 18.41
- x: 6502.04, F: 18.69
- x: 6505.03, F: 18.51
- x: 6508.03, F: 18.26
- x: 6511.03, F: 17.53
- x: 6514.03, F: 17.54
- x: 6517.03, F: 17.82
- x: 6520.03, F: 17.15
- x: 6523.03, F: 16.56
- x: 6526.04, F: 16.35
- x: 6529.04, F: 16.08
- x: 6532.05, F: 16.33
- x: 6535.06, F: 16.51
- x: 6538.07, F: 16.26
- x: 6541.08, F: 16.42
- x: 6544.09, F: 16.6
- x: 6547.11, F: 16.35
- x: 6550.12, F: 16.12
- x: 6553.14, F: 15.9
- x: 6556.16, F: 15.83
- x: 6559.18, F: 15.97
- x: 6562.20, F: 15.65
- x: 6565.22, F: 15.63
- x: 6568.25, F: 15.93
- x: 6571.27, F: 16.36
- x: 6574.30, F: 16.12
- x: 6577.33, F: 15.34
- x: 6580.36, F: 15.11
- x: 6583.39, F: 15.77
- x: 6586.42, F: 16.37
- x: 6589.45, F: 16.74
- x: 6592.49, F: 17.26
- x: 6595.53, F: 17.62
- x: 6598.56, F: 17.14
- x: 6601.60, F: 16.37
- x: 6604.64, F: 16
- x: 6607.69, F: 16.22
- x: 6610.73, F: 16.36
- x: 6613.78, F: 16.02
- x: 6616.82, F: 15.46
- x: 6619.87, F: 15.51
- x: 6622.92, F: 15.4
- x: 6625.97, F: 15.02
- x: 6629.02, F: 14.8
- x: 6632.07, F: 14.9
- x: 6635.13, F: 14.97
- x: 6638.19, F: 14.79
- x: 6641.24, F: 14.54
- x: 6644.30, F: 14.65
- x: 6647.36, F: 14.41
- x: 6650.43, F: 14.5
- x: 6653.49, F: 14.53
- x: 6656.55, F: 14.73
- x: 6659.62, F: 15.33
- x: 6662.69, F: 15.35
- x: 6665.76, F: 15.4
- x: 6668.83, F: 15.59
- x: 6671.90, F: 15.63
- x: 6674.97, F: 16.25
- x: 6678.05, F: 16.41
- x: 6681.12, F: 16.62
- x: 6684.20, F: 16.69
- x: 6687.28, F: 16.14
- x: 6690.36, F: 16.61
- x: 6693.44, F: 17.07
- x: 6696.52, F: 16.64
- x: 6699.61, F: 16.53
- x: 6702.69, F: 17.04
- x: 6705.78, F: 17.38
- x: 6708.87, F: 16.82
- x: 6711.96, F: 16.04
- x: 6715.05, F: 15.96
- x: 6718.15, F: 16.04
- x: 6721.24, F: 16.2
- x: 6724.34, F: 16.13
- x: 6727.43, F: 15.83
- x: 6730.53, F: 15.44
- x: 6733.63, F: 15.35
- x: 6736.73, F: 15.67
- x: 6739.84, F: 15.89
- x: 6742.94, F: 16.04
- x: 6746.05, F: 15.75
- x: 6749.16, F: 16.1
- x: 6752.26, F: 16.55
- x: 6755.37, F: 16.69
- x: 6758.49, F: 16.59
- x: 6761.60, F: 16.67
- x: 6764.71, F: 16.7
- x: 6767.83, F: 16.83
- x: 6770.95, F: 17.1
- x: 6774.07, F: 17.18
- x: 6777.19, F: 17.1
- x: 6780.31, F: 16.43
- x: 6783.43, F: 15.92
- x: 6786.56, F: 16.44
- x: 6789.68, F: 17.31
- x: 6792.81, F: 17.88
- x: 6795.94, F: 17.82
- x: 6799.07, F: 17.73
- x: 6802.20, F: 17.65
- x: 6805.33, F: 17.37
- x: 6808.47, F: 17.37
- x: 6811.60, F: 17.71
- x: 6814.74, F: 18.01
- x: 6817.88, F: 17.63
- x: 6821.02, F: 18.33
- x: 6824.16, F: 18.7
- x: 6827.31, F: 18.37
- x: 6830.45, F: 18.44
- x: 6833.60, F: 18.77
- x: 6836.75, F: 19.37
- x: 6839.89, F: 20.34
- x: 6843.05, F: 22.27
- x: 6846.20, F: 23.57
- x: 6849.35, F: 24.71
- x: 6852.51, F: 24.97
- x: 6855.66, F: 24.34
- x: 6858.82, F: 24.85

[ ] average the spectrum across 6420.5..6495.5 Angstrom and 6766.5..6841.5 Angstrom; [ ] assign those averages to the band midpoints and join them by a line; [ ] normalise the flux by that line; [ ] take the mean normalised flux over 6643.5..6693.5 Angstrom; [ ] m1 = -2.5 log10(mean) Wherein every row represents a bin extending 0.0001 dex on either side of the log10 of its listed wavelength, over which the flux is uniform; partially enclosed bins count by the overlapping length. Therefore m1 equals 0.16 mag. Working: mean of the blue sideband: 18.5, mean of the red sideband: 17.7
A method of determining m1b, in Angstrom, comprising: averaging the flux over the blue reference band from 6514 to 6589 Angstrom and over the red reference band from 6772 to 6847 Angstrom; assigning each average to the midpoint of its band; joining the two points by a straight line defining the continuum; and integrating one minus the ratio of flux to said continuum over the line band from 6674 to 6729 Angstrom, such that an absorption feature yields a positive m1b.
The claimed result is 2.8 Angstrom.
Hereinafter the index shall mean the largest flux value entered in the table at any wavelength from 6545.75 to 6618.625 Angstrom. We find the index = 17.62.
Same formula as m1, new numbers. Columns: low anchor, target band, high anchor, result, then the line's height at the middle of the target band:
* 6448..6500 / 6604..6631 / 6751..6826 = 0.17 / 18.3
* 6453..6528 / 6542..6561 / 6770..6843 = 0.15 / 18.5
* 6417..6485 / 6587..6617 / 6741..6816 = 0.07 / 17.7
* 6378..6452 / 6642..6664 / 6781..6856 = 0.22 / 18.1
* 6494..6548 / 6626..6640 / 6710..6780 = 0.13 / 16.7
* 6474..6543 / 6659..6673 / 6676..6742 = 0.08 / 16.7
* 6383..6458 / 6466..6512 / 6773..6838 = -0.13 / 17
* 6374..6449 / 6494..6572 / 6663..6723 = -0.02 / 16.5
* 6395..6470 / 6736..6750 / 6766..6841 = 0.12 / 17.7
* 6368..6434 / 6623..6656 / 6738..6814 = 0.13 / 16.7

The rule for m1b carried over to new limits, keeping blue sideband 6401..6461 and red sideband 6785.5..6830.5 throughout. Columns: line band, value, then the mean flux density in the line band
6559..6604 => 2.96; 16.2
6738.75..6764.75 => 2.00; 16.3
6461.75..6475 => -1.83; 19.5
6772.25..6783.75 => 0.64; 16.8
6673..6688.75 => 1.03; 16.4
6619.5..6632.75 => 1.78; 15.1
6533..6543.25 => 0.53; 16.4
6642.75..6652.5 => 1.66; 14.5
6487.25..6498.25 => -0.83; 18.5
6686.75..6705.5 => 0.89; 16.8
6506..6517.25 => -0.37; 17.8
